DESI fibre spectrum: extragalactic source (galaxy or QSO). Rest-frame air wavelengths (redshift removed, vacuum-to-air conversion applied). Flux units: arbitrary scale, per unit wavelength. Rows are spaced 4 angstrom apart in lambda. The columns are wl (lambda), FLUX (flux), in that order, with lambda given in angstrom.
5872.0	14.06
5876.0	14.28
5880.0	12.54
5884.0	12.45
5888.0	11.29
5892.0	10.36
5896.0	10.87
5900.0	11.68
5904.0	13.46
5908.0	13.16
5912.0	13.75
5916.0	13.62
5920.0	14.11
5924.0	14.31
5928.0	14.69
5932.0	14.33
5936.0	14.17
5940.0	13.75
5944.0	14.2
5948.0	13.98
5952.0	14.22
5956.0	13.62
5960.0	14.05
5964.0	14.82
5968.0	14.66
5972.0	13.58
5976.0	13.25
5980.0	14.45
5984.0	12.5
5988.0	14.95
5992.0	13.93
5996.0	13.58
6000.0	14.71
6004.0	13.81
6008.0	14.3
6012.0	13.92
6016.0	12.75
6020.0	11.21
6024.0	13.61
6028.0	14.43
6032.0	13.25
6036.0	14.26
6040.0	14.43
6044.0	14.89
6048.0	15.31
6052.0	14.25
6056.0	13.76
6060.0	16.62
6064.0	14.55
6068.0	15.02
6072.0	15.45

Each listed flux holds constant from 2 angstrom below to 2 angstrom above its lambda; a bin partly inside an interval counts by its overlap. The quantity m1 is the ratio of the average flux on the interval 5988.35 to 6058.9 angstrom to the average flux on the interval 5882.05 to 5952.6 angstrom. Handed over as 1.06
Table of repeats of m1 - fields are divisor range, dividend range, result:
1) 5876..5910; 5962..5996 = 1.16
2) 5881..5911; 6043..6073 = 1.25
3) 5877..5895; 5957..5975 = 1.21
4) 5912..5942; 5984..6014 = 1.00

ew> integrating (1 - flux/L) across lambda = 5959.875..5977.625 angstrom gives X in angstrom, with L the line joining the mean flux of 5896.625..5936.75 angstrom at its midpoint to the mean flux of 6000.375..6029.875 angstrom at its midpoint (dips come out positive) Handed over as -0.7 angstrom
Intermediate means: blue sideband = 13.6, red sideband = 13.5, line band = 14.1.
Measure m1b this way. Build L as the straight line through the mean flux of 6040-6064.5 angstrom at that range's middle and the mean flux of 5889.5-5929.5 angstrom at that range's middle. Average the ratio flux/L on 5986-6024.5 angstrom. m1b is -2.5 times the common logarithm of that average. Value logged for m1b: 0.04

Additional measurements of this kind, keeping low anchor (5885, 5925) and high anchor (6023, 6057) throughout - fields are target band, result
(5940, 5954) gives -0.08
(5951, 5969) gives -0.08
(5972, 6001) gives -0.02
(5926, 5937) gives -0.12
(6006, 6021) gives 0.06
